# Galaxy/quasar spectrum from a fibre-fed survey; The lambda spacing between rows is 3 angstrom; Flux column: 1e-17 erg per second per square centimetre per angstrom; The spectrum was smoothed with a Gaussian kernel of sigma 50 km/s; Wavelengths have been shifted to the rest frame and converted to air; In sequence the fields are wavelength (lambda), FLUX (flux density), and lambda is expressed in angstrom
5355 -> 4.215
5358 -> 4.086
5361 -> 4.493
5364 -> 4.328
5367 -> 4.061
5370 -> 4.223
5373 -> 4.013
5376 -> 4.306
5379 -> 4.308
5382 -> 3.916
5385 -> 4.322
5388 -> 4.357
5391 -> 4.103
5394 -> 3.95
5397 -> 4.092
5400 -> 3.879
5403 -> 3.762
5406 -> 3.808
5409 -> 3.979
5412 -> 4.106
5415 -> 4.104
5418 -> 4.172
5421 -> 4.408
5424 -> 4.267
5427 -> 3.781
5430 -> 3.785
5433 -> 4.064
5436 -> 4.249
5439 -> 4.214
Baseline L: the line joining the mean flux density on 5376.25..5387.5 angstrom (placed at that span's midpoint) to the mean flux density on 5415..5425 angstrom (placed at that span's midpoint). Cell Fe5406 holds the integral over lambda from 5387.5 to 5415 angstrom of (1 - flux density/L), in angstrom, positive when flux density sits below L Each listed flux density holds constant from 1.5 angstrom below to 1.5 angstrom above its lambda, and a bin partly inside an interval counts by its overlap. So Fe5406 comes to 1.5 angstrom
